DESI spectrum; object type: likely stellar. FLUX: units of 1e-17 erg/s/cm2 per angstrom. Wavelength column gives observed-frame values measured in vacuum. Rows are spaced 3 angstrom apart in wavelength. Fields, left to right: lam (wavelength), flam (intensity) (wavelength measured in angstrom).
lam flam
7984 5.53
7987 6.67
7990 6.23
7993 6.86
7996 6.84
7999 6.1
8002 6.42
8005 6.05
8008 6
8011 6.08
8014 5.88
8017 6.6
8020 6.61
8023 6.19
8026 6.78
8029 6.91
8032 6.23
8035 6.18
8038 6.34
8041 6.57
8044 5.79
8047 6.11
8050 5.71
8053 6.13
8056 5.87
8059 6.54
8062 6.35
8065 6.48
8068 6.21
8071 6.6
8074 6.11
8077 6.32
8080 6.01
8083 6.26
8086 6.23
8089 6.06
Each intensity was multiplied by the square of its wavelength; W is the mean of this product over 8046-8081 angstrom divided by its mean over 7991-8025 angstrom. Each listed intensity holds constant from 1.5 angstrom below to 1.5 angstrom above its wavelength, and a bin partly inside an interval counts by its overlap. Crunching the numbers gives 1.0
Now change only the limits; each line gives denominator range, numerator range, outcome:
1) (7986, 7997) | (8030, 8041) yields 0.96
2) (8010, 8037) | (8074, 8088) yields 0.98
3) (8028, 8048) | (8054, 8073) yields 1.01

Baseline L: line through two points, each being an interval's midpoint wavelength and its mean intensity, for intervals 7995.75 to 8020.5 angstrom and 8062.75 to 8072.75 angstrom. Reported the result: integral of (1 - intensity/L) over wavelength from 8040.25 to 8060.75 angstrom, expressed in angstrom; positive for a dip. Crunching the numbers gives 0.9 angstrom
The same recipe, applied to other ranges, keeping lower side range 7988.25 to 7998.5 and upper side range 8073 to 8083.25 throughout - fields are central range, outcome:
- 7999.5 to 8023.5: 1.0 angstrom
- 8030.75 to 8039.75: 0.2 angstrom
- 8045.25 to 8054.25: 0.5 angstrom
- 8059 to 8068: -0.2 angstrom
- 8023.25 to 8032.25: -0.3 angstrom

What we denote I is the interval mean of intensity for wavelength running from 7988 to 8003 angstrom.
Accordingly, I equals 6.5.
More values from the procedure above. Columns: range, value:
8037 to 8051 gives 6.11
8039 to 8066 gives 6.17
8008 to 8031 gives 6.4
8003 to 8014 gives 6.04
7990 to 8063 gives 6.3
